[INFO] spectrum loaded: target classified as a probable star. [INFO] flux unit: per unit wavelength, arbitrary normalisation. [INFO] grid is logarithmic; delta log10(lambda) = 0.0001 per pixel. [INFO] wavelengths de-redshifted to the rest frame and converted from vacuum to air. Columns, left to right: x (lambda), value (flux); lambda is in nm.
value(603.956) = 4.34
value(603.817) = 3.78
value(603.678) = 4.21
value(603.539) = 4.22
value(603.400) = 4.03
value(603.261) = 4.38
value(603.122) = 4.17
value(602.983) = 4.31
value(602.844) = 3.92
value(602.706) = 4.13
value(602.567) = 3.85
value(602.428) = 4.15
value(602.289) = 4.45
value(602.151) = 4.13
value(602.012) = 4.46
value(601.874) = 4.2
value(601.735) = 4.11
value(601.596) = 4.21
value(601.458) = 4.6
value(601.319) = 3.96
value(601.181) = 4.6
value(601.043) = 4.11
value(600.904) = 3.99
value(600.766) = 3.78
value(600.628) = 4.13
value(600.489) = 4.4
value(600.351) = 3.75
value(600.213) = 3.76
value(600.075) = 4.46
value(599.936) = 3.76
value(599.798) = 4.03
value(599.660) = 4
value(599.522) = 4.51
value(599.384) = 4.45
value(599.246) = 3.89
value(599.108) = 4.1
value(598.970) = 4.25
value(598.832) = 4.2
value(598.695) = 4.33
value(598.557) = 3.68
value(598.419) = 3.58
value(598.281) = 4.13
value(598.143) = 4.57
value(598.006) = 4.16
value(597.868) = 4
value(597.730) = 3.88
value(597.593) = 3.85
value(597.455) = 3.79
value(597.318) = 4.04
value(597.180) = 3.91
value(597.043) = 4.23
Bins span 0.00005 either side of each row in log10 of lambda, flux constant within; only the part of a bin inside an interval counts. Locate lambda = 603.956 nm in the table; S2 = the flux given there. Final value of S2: 4.34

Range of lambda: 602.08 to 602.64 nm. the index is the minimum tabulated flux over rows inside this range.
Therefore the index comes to 3.85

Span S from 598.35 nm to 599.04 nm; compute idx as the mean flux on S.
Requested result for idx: 4.01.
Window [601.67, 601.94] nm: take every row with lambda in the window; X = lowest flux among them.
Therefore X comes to 4.11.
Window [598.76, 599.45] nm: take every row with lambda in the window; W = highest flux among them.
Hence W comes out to 4.45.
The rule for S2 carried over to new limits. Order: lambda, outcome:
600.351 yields 3.75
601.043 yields 4.11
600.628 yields 4.13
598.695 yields 4.33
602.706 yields 4.13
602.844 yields 3.92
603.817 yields 3.78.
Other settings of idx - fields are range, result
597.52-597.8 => 3.86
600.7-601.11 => 3.96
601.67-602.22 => 4.23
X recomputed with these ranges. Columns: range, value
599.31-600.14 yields 3.76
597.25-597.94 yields 3.79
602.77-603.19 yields 3.92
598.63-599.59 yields 3.89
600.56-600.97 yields 3.78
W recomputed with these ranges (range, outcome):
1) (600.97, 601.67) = 4.6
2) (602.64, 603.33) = 4.38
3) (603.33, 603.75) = 4.22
